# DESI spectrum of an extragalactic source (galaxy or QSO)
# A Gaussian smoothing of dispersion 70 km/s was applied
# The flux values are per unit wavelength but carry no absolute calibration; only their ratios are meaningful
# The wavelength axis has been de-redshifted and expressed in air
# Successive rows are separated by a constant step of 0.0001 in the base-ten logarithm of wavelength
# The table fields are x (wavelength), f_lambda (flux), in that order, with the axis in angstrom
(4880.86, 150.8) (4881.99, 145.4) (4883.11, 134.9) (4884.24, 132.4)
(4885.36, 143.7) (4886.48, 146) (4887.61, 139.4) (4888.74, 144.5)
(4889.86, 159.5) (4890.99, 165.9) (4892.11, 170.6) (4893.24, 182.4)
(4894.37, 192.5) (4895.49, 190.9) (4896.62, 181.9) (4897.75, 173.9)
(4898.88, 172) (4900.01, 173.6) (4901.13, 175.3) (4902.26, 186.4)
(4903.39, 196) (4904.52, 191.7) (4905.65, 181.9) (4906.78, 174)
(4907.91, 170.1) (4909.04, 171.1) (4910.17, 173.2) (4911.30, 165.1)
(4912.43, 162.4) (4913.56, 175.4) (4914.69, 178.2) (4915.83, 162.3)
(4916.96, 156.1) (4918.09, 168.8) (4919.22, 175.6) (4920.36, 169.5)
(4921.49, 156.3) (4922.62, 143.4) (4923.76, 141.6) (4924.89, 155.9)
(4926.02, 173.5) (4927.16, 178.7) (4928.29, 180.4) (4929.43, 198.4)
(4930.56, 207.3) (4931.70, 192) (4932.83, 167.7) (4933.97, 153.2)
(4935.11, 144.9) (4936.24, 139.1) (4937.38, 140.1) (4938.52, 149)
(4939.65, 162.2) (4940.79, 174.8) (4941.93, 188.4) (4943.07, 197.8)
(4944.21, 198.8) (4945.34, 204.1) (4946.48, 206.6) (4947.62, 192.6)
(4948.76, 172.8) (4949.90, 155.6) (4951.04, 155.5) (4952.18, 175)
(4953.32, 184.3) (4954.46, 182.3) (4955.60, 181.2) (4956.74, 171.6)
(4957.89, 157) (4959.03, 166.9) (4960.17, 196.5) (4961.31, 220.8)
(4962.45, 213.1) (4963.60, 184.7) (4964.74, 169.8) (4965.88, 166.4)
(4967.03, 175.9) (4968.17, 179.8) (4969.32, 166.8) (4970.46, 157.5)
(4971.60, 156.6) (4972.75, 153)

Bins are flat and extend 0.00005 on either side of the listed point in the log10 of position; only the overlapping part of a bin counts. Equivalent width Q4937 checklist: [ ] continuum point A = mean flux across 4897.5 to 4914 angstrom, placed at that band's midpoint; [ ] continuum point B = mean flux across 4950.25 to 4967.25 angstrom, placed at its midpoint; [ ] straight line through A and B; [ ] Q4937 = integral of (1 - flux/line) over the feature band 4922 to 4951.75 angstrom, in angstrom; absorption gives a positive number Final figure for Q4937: 1.04 angstrom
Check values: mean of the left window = 176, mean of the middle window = 172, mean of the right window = 180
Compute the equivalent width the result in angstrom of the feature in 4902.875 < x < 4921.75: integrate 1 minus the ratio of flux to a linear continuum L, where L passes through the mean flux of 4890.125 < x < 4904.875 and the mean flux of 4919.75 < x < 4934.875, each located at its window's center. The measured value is 0.3 angstrom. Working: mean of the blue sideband 180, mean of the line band 172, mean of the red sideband 170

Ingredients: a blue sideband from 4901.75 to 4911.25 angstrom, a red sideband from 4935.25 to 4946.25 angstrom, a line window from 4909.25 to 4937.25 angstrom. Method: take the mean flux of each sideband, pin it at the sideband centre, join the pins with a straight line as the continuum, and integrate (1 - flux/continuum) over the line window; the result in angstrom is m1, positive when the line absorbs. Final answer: 1.46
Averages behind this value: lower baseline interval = 180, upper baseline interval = 173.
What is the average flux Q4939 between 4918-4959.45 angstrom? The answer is 172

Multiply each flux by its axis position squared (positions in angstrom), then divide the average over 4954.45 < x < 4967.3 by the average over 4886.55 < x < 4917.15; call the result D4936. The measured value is 1.08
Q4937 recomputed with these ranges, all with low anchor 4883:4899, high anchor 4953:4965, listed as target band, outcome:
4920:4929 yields 0.6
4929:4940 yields 0.7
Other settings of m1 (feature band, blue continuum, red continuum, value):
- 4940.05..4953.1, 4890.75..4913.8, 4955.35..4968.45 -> -0.19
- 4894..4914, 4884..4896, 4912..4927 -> -1.93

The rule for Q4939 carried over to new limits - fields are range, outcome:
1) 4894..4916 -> 178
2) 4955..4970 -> 181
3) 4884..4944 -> 169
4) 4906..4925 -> 165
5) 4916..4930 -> 167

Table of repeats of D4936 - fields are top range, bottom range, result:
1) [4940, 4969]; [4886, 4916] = 1.08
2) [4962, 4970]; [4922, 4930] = 1.08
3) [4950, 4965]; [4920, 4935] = 1.08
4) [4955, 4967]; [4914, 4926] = 1.15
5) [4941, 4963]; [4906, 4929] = 1.12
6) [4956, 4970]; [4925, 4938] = 1.08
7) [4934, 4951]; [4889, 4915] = 0.99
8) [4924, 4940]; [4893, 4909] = 0.93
